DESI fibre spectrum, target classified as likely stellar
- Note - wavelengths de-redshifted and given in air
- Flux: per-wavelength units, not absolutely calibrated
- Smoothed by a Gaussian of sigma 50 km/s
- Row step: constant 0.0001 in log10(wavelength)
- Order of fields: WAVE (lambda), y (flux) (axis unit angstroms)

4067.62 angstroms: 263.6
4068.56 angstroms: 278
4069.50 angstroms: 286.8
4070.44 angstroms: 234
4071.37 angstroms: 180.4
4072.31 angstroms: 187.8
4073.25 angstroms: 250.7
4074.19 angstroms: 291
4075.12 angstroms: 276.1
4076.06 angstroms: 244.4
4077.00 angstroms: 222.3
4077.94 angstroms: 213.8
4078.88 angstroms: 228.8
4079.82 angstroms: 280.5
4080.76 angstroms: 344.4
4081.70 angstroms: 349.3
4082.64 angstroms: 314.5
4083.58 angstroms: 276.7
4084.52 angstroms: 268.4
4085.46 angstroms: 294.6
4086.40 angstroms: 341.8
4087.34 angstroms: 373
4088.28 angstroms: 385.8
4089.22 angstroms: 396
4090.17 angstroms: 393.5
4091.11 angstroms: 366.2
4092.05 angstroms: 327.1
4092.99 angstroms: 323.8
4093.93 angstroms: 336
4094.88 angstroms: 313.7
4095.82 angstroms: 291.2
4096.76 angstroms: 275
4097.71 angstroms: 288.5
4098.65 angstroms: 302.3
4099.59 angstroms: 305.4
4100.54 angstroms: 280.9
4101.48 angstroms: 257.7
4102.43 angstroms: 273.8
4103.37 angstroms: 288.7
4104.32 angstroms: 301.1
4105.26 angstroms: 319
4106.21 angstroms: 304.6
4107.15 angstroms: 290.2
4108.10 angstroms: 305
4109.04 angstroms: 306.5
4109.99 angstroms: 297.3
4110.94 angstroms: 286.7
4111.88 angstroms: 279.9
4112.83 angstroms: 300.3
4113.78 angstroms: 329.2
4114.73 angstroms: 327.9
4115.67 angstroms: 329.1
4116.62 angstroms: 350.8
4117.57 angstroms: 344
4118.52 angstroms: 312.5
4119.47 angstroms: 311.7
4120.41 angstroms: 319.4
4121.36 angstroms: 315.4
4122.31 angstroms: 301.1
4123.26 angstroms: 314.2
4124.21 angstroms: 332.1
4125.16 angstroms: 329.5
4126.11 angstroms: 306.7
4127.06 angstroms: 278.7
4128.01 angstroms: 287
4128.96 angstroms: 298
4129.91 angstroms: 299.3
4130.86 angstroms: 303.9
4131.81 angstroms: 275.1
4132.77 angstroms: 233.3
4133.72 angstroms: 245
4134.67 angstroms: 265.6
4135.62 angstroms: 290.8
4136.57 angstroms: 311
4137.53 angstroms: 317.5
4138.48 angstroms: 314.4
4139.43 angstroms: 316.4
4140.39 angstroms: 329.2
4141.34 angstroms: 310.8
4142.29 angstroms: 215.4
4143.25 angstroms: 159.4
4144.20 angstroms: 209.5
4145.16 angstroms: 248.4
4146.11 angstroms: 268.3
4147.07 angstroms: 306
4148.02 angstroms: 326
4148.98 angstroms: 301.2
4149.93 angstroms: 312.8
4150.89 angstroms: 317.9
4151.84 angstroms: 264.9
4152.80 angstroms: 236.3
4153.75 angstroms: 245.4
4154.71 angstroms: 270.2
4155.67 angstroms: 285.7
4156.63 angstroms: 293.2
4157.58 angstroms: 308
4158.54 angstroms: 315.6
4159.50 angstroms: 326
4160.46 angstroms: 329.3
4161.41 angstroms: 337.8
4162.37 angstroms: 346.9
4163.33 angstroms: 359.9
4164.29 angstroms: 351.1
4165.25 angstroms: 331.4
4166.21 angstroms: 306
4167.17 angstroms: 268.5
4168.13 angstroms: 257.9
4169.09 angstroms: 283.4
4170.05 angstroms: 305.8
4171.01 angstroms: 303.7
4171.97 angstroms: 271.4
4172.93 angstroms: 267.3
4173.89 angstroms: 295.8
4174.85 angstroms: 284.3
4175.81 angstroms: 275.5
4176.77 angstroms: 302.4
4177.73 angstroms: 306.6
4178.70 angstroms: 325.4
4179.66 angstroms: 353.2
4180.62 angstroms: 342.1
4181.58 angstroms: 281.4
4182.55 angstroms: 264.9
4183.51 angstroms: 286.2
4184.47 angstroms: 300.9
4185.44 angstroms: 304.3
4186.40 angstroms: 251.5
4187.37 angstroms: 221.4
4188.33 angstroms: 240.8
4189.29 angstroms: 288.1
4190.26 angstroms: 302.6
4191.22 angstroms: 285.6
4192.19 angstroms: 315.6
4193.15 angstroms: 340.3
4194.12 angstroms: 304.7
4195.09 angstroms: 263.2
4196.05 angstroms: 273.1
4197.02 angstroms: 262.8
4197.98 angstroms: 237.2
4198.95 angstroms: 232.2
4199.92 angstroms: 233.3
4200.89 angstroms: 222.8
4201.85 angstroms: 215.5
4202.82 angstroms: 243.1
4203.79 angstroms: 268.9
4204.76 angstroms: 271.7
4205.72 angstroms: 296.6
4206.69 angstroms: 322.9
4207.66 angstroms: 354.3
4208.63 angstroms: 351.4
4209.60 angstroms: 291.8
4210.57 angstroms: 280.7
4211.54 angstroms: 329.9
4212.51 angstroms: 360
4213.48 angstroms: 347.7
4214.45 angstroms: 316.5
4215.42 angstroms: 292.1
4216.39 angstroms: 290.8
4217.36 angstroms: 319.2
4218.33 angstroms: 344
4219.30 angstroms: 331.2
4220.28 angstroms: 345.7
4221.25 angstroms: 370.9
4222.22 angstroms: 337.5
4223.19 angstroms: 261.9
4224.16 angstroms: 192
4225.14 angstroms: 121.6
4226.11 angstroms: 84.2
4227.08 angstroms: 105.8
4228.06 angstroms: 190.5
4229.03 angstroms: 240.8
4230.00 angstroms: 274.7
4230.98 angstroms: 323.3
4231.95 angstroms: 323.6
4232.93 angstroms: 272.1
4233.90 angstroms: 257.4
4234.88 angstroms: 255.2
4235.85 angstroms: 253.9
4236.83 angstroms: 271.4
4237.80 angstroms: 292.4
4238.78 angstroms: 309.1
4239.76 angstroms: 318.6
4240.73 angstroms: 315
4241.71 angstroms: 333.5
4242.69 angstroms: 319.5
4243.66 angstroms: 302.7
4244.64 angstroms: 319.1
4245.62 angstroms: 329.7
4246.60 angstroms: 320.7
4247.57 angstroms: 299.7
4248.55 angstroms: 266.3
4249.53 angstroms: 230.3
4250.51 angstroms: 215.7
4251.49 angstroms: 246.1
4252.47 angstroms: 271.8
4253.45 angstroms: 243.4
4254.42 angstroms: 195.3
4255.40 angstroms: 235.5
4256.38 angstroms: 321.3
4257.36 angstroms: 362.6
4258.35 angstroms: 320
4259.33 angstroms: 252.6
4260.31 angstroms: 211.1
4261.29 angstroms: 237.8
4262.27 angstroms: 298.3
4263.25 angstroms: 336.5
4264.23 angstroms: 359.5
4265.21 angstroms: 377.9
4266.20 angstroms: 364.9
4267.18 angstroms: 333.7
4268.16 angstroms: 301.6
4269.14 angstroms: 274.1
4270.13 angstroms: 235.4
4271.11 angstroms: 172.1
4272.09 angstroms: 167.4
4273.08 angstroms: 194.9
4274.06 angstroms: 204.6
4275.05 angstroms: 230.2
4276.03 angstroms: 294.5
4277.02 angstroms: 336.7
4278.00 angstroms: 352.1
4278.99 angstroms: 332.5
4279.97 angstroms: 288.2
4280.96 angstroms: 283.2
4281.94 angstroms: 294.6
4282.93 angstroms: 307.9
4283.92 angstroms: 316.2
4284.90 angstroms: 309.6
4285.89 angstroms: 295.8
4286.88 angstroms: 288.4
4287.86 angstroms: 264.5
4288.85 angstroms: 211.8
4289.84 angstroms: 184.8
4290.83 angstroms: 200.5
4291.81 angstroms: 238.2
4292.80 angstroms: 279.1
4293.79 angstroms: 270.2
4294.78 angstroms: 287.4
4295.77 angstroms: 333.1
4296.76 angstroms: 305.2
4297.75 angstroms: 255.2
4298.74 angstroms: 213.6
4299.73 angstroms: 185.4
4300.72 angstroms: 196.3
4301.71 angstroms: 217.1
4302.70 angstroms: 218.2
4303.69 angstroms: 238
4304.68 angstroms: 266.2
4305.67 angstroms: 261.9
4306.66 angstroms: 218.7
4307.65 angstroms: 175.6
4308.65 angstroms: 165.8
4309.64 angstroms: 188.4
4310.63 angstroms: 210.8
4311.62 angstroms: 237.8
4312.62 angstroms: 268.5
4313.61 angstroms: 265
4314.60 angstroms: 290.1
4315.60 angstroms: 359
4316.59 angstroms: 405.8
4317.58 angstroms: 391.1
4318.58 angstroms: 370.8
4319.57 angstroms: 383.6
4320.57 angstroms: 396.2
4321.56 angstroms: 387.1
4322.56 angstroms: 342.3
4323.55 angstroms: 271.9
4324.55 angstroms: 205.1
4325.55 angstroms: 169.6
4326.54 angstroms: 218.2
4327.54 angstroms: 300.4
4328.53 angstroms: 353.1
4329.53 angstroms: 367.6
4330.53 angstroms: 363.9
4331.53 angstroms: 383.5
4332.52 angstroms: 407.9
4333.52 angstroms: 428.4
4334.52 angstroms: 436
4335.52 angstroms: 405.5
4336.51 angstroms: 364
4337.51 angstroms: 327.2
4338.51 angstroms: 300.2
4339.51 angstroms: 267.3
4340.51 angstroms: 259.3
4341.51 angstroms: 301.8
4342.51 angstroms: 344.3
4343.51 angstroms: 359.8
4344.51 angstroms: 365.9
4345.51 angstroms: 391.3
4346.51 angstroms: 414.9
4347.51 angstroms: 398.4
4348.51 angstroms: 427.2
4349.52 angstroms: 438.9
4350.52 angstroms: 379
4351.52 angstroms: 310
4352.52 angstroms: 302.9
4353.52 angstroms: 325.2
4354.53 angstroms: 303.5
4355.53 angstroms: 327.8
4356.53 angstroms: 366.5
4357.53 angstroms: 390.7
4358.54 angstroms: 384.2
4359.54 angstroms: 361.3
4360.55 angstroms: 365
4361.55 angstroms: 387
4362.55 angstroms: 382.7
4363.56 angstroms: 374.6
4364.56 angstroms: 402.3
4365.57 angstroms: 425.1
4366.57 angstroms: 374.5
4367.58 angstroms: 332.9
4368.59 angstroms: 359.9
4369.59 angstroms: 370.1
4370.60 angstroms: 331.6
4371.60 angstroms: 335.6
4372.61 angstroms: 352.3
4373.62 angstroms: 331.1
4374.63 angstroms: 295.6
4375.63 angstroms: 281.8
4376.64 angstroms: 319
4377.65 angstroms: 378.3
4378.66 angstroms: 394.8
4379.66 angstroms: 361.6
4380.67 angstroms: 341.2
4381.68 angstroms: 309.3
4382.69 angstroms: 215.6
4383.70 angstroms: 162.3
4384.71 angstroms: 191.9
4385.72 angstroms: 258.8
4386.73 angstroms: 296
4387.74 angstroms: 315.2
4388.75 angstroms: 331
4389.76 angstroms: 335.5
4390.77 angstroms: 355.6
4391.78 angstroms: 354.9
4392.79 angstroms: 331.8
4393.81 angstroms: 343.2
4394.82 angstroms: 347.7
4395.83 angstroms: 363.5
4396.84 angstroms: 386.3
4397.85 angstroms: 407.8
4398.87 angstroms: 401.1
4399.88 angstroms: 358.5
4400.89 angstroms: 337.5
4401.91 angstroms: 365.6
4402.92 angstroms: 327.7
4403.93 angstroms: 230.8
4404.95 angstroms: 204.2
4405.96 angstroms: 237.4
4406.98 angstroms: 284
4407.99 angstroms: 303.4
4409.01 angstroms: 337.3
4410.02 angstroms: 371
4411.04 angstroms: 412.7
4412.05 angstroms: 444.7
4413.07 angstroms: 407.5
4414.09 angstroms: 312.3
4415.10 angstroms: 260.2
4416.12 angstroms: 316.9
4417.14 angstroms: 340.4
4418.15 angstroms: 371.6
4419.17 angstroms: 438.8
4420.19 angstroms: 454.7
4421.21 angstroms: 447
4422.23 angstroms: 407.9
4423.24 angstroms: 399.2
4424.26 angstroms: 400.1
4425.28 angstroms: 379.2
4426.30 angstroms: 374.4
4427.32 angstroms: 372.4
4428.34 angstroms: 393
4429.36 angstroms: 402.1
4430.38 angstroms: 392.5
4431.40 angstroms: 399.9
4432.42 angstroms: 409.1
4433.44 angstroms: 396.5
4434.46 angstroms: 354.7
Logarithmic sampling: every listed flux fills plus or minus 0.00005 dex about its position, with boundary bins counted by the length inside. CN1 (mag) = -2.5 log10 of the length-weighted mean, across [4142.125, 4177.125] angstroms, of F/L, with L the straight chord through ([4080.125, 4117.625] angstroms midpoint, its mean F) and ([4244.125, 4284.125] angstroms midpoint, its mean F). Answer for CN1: 0.05 mag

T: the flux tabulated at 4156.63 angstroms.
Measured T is 293.2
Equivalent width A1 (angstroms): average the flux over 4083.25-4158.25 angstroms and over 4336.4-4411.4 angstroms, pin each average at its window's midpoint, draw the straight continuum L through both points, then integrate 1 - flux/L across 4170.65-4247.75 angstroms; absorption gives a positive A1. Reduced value 7.0 angstroms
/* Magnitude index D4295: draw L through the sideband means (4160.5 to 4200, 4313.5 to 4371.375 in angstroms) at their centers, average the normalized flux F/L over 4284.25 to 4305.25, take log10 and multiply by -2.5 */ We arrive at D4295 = 0.313 mag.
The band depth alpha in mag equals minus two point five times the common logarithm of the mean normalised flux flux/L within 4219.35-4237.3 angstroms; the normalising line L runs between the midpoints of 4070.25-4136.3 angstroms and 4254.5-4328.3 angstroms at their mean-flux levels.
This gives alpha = 0.13 mag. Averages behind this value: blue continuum 299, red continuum 275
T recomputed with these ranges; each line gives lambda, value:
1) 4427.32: 372.4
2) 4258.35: 320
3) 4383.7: 162.3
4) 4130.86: 303.9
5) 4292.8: 279.1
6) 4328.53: 353.1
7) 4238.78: 309.1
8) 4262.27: 298.3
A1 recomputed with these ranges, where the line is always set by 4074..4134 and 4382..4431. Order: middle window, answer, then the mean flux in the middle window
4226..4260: 5.3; 272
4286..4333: 7.7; 277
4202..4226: 1.6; 297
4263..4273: 1.2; 287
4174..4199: 2.2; 287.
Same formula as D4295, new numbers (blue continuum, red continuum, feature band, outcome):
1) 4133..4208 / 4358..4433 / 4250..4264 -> 0.16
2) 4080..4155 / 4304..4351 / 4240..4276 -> 0.14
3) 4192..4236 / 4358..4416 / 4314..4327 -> -0.03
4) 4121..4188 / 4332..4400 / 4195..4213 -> 0.10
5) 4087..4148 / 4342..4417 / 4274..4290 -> 0.15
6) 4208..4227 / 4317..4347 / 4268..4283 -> 0.19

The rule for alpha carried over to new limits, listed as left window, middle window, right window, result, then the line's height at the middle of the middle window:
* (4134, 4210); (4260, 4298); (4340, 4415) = 0.14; 316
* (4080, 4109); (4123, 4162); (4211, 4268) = 0.06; 306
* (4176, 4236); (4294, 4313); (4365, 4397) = 0.29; 306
